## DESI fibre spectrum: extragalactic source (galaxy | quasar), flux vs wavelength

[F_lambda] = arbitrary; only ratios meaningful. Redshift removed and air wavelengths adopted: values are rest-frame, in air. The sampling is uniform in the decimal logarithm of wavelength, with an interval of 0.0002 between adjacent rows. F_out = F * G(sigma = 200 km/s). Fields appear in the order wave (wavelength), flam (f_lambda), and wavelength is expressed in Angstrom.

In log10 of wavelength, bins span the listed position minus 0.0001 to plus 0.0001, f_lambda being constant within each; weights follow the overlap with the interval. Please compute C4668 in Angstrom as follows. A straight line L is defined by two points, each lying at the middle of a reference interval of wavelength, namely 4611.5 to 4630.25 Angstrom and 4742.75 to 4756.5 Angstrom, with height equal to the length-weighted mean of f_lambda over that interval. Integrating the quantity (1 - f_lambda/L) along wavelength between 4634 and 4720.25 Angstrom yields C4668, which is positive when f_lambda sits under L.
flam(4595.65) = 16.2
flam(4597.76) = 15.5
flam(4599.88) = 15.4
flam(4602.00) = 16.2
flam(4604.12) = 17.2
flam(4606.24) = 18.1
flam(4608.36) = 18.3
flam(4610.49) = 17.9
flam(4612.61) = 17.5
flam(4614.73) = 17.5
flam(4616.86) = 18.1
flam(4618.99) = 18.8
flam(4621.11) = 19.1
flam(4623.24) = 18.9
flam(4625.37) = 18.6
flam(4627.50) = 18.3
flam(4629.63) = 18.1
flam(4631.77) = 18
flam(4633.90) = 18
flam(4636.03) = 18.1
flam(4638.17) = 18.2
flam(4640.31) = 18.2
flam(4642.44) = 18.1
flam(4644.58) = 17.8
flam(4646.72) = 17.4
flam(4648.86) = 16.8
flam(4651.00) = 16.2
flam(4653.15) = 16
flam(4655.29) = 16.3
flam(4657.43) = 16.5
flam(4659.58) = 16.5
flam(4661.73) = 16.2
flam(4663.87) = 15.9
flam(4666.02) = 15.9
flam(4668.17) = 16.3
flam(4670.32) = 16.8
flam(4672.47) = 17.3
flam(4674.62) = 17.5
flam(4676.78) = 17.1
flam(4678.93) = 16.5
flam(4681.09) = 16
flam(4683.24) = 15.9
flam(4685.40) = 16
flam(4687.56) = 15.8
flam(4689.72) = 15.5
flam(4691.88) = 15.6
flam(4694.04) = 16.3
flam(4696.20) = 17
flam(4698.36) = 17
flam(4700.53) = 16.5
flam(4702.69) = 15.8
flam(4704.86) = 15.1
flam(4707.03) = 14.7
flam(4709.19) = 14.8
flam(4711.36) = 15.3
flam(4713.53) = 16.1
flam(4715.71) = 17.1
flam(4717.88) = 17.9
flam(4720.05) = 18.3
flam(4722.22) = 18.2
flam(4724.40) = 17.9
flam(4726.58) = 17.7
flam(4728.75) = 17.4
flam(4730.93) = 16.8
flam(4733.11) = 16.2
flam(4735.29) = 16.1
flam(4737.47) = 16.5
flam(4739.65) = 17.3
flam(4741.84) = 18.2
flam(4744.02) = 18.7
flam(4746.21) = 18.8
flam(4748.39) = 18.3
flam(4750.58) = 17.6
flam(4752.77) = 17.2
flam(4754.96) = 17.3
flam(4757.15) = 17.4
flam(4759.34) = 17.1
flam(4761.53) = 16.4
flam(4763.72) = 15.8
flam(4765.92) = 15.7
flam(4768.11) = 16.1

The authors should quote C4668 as 7.7 Angstrom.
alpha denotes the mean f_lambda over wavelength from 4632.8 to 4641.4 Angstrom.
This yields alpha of 18.1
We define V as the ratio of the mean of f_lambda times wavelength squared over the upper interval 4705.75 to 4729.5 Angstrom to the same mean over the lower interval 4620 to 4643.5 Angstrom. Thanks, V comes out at 0.95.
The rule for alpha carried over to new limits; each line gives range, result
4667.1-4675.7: 17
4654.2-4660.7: 16.4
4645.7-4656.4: 16.5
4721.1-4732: 17.6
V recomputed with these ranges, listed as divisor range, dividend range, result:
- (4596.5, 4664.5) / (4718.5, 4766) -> 1.04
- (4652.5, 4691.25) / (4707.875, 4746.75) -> 1.08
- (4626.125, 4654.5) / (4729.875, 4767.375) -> 1.02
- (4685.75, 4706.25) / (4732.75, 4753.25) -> 1.12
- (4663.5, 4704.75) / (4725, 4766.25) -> 1.08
